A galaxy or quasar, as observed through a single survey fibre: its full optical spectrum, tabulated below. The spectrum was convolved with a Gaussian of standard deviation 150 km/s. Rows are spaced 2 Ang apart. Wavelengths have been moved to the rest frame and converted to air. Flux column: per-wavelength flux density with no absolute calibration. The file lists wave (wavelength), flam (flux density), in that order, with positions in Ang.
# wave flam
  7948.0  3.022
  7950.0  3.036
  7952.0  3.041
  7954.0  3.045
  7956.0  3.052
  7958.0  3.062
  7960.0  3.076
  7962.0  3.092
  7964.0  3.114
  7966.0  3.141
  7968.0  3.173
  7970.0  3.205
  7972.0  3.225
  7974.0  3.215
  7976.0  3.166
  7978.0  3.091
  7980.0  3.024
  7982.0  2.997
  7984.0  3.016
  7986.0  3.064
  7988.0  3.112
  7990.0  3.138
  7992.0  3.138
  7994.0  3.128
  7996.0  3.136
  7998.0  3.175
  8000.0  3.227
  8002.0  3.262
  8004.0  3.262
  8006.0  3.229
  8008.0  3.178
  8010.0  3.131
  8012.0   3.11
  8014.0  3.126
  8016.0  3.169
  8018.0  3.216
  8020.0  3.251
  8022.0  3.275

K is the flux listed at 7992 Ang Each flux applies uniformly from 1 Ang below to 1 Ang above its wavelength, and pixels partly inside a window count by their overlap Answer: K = 3.138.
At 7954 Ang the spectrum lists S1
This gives 3.045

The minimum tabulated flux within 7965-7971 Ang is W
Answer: 3.141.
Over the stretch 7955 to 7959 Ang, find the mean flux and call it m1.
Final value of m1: 3.06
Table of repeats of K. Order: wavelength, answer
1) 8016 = 3.169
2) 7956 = 3.052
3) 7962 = 3.092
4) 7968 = 3.173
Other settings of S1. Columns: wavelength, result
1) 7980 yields 3.024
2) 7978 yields 3.091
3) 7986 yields 3.064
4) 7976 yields 3.166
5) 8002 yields 3.262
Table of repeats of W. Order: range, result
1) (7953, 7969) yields 3.045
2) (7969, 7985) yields 2.997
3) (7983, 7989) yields 3.016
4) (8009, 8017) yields 3.11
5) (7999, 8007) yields 3.227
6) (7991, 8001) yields 3.128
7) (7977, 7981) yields 3.024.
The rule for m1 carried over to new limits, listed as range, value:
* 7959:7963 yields 3.08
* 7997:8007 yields 3.23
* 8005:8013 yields 3.16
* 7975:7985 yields 3.06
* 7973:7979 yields 3.16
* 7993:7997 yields 3.13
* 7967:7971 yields 3.19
